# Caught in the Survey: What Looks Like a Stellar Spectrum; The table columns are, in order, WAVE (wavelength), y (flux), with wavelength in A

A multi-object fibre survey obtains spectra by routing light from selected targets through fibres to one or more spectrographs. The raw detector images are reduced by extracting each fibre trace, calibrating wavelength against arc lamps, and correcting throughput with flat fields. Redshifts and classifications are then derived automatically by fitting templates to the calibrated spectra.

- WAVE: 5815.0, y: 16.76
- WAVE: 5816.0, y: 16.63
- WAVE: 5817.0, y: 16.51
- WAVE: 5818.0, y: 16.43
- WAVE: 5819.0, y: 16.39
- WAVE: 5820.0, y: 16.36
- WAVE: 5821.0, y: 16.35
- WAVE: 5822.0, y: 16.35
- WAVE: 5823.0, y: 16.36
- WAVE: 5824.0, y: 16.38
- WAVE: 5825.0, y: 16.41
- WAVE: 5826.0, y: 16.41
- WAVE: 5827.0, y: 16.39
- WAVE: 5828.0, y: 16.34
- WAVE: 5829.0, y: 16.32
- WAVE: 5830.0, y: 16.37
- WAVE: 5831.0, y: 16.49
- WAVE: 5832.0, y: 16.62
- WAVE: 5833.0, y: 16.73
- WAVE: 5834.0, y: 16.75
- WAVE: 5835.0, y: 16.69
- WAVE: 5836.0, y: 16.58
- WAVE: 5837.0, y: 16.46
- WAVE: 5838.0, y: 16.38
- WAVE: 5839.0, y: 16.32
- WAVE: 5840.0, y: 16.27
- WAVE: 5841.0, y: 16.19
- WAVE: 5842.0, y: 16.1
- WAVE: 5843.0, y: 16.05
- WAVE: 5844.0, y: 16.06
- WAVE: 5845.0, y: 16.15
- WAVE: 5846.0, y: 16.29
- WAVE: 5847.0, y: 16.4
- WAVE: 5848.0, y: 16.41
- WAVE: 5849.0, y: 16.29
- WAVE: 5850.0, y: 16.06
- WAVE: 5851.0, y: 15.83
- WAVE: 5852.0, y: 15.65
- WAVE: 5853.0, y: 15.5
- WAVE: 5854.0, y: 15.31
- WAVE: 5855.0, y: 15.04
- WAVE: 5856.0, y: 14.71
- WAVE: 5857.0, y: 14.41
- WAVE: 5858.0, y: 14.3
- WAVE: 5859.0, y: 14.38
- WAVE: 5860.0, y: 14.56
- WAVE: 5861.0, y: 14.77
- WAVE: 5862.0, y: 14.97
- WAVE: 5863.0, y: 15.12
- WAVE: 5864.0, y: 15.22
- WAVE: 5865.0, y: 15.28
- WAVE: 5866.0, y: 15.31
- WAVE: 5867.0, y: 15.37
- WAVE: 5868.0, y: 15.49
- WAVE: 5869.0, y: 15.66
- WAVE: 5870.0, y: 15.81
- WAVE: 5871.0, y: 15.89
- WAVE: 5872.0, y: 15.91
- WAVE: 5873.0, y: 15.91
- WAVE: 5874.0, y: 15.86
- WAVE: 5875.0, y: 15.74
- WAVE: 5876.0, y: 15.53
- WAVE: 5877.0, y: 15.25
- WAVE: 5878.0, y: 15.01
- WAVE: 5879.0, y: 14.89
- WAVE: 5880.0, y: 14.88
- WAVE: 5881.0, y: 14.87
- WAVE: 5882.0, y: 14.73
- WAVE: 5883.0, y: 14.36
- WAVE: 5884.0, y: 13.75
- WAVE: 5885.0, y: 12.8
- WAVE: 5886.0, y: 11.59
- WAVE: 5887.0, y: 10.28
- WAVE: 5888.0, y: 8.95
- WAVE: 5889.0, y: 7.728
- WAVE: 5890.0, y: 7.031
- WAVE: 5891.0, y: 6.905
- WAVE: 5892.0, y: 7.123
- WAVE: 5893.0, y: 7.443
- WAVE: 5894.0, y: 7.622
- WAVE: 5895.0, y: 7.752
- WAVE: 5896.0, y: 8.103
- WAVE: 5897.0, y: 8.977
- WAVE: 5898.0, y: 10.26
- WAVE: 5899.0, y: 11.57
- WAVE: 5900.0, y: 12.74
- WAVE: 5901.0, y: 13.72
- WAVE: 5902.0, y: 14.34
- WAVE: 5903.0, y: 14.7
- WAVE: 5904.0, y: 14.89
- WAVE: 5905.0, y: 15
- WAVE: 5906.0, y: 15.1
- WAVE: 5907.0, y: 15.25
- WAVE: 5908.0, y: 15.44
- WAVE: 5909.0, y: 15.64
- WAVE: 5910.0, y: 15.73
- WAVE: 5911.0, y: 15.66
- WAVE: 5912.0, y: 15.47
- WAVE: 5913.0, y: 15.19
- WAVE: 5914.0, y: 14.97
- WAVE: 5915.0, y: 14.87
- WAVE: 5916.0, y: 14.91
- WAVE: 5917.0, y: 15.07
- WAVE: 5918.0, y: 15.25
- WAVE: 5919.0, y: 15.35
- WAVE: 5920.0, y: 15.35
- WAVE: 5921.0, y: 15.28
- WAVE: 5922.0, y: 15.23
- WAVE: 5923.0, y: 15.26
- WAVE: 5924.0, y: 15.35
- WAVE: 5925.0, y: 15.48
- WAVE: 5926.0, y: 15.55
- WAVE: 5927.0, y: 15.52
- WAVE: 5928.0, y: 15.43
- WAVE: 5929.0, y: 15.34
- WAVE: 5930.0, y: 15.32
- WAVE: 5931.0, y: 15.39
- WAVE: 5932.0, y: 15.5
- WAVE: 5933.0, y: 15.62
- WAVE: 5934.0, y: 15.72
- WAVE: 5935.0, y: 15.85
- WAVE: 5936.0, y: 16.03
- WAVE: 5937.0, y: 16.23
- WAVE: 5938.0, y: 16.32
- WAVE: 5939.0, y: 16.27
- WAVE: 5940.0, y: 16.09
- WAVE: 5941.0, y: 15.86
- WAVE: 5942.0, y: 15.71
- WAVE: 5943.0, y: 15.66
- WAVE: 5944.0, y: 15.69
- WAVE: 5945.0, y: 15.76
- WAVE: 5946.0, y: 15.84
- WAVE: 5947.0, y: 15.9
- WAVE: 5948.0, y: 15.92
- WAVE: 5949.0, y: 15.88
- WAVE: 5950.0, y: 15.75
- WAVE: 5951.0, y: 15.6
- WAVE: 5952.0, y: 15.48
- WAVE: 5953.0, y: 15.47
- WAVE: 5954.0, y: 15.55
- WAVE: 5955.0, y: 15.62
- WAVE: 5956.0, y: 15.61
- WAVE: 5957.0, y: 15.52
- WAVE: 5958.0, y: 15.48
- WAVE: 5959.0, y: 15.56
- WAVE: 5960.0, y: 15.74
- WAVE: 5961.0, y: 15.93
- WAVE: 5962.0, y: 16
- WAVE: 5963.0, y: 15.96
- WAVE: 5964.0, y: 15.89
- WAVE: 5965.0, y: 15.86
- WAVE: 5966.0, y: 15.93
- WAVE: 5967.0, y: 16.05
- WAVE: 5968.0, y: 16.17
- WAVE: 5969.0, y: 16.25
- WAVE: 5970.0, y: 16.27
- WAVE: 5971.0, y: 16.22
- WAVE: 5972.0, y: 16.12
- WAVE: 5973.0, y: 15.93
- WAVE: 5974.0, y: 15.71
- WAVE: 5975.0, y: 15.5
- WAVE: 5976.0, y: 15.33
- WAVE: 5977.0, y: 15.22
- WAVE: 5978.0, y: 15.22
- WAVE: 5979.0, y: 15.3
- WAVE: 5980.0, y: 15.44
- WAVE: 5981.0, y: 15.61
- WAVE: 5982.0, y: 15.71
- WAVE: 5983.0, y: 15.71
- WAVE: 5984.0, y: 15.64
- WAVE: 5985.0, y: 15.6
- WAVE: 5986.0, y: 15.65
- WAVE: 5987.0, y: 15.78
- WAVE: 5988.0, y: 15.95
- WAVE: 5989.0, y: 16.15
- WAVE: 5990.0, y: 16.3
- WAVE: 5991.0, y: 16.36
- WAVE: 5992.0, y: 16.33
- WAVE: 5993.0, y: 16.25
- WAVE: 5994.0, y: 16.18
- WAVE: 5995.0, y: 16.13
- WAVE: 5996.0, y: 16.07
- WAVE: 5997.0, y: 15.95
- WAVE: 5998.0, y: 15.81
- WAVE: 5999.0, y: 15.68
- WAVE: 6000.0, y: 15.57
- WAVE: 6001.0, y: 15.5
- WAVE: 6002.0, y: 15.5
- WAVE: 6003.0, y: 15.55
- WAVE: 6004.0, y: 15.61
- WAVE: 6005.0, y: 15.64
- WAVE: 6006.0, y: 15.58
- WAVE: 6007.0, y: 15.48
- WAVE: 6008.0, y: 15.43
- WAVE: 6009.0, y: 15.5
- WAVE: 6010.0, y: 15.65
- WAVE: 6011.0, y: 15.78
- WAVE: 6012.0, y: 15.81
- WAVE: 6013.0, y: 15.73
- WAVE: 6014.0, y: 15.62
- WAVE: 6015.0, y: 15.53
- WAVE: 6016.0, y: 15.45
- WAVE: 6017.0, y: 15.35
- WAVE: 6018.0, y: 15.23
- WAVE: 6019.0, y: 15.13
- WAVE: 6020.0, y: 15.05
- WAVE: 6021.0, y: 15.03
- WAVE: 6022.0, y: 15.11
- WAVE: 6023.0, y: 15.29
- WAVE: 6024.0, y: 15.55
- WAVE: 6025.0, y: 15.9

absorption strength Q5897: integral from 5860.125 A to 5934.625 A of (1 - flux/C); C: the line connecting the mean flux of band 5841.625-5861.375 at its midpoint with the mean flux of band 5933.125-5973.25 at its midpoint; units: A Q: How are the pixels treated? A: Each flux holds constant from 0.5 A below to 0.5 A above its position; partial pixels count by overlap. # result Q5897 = 8.29 A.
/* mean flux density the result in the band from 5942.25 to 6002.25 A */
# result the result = 15.8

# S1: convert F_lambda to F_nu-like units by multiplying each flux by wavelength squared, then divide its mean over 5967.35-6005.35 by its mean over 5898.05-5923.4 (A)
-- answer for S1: 1.10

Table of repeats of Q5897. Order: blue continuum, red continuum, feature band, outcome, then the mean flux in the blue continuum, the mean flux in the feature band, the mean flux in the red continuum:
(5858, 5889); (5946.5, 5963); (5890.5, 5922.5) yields 3.9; 14.5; 13.2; 15.7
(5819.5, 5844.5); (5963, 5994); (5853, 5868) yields 1.2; 16.4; 14.9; 15.9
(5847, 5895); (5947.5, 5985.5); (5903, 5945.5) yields -1.7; 13.8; 15.5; 15.7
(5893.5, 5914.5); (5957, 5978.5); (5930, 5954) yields -1.7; 13.2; 15.8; 15.8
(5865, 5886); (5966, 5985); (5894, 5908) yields 2.6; 15.1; 12.4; 15.7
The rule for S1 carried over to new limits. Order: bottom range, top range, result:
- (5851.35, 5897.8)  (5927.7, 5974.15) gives 1.22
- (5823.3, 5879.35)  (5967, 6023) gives 1.04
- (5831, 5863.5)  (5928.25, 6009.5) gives 1.04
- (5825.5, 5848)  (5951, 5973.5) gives 1.01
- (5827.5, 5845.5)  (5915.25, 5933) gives 0.96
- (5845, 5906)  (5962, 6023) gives 1.20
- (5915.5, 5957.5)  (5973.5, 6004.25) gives 1.03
